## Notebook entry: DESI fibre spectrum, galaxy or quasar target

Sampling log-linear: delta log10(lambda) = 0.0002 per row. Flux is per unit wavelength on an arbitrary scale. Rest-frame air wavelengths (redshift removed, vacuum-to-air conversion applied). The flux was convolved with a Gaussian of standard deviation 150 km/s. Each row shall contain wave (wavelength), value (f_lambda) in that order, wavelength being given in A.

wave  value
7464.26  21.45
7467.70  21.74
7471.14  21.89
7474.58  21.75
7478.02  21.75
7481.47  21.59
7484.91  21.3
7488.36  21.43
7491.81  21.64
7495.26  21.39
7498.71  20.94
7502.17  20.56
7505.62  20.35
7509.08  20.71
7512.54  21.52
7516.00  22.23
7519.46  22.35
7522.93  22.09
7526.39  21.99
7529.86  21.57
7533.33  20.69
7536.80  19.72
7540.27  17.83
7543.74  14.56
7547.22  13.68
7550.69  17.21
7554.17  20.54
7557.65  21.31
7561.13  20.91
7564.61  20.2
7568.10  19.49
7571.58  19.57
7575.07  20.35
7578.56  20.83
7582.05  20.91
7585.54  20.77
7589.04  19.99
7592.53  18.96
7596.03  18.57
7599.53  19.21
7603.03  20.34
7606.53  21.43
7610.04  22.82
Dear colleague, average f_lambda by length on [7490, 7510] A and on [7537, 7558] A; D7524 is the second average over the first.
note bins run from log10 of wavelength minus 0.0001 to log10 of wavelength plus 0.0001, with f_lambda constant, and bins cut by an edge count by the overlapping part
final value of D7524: 0.83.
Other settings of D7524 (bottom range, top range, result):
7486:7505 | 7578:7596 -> 0.95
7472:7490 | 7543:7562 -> 0.84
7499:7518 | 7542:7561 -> 0.84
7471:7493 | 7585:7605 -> 0.91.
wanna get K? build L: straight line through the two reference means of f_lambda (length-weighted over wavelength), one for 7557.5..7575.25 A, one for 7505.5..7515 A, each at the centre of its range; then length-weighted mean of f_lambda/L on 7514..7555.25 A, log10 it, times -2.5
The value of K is 0.06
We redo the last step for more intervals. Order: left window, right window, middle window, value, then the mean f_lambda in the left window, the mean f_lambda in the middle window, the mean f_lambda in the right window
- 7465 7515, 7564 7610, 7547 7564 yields 0.067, 21.3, 19.3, 20.1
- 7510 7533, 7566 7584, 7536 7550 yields 0.286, 21.8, 16.3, 20.2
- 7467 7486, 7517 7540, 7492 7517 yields 0.016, 21.7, 21.1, 21.2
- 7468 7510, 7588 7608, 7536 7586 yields 0.060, 21.3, 19.1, 19.7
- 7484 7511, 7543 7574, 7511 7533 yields -0.091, 21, 21.9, 18.8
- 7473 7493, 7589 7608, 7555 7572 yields -0.005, 21.6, 20.4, 19.7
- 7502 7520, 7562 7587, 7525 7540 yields 0.016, 21.3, 20.7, 20.3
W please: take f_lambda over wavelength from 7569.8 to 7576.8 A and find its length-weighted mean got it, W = 20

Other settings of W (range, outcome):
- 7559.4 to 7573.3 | 20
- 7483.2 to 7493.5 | 21.5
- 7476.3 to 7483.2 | 21.7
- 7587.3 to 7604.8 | 19.4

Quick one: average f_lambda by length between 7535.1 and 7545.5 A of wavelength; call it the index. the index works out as 17.4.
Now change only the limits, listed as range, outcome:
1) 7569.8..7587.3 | 20.5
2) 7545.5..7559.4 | 18.2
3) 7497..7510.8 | 20.6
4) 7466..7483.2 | 21.7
